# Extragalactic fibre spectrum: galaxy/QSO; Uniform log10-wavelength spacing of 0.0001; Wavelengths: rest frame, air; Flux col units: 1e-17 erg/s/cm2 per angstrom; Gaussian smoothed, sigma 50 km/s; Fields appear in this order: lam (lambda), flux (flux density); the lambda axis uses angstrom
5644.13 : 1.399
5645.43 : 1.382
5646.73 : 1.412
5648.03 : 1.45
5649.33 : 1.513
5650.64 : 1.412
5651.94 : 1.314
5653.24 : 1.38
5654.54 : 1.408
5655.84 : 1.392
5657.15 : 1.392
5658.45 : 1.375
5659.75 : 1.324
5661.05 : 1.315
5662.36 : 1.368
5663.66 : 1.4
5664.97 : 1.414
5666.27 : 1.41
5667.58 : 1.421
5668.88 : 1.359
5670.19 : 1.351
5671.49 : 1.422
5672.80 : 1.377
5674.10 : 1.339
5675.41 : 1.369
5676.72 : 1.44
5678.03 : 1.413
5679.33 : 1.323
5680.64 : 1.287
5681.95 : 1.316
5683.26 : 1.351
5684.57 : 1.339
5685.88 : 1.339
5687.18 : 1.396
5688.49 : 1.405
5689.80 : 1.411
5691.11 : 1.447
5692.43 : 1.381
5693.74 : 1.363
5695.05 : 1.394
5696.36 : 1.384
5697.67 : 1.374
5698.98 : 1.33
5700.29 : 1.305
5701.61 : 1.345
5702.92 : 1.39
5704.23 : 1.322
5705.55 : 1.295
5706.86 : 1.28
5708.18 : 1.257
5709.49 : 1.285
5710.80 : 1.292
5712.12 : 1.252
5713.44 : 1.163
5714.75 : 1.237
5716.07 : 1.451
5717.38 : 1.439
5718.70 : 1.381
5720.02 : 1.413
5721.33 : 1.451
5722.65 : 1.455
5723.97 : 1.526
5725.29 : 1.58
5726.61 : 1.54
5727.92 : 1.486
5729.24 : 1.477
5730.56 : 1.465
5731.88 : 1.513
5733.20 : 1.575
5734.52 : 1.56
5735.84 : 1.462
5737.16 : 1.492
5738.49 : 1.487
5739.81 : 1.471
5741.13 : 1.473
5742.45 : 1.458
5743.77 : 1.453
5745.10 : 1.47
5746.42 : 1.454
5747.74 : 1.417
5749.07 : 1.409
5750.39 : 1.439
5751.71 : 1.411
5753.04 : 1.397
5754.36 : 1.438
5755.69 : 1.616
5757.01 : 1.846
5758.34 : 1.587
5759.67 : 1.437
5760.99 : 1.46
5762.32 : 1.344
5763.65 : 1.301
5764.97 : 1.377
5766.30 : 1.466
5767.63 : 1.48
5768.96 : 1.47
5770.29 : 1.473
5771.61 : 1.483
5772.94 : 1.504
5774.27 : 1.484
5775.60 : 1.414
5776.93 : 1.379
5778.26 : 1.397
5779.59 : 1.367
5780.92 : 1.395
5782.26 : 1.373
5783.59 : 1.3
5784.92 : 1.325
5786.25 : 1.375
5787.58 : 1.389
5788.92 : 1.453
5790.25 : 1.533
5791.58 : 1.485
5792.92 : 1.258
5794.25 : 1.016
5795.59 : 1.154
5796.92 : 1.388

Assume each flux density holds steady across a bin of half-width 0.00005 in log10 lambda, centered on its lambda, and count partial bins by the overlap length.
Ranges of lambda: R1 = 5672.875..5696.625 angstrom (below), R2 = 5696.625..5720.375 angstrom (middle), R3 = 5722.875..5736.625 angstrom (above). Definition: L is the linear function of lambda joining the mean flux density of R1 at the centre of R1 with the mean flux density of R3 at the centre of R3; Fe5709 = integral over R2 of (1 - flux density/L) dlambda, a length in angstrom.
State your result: 2.1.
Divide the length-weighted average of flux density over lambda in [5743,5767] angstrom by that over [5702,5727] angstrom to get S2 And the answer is 1.07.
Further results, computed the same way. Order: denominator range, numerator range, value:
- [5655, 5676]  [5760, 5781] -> 1.04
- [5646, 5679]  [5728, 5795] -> 1.04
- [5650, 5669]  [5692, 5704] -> 0.99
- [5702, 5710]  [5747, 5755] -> 1.09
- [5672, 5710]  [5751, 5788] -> 1.06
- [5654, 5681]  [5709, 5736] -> 1.04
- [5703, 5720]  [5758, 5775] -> 1.10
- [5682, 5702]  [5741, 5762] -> 1.08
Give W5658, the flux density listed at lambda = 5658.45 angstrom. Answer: 1.375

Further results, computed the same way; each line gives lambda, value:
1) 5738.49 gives 1.487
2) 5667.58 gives 1.421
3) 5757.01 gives 1.846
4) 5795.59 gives 1.154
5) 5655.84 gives 1.392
